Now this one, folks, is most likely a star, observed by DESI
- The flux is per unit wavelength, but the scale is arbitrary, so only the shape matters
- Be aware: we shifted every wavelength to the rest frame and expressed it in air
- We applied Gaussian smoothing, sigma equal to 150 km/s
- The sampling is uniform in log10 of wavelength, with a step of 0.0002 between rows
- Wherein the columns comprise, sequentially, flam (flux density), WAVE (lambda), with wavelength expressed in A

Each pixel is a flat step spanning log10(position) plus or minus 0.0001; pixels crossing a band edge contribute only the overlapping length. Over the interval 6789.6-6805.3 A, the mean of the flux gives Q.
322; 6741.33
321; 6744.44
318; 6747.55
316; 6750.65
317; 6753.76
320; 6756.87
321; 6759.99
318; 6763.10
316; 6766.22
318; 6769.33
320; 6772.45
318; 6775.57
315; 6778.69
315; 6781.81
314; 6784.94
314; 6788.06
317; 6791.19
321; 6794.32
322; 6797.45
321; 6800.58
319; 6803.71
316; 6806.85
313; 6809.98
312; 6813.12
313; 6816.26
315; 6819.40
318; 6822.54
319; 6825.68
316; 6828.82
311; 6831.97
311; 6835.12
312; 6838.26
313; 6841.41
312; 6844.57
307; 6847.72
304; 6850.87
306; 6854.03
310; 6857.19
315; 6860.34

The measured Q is 320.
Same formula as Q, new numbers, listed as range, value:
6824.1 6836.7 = 314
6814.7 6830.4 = 316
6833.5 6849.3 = 311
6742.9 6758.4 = 319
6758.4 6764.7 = 319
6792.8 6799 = 321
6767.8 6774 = 319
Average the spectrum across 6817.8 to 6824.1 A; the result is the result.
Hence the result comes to 317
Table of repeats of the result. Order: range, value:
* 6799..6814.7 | 316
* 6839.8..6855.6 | 308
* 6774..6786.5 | 315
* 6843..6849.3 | 310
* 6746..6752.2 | 317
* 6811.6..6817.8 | 312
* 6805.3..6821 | 314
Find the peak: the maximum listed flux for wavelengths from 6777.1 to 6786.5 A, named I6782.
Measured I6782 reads 315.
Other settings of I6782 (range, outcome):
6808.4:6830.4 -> 319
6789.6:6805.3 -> 322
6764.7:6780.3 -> 320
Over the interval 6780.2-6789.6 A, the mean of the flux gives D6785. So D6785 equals 314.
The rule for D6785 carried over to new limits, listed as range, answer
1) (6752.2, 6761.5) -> 319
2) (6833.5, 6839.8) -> 312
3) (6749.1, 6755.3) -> 317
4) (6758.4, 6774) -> 319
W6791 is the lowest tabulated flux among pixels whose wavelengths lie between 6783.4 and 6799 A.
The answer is 314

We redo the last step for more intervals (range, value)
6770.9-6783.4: 315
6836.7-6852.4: 304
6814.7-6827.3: 313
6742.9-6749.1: 318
